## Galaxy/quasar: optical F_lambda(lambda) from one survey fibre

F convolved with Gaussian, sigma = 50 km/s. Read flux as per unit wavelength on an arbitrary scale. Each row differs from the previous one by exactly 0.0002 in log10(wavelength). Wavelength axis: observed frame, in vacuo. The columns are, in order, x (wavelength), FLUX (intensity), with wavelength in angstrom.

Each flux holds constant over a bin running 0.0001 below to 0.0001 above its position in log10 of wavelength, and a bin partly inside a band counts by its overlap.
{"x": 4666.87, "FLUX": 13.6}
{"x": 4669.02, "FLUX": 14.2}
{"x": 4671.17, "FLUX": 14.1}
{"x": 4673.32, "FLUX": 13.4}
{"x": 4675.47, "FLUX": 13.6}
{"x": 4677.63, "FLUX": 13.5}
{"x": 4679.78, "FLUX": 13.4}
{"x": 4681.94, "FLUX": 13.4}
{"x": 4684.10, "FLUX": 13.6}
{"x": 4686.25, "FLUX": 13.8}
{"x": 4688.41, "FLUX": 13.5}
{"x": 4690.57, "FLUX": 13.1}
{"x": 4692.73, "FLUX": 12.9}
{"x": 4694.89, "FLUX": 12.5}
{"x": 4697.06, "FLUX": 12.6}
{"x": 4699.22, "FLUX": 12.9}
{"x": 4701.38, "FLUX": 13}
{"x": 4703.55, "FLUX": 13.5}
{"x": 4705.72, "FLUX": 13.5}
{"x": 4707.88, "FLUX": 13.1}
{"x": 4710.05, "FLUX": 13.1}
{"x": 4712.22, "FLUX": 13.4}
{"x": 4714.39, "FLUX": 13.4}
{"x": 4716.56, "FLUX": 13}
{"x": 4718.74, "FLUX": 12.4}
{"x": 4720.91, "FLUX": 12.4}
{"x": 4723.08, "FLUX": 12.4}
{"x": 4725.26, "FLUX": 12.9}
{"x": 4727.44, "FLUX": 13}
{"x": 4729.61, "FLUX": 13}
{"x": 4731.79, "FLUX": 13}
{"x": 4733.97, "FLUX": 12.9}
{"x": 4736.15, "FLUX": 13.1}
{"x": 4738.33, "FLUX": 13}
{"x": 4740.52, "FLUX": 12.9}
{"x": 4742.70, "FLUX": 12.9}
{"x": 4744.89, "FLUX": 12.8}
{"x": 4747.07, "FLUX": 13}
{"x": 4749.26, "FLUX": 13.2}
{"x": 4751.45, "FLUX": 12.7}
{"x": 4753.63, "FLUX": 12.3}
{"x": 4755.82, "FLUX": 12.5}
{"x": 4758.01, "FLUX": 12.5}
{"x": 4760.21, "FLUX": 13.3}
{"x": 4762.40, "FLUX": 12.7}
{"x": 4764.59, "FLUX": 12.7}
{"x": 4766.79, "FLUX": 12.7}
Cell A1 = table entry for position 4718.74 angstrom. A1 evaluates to 12.4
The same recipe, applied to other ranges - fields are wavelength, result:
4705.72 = 13.5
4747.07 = 13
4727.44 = 13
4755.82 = 12.5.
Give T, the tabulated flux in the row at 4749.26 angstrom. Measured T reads 13.2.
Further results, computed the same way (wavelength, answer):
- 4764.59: 12.7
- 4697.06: 12.6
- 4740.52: 12.9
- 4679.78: 13.4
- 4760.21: 13.3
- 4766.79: 12.7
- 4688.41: 13.5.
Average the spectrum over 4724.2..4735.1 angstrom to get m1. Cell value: 13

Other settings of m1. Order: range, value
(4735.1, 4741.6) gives 13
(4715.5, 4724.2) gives 12.5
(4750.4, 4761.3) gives 12.7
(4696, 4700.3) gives 12.8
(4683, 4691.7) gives 13.5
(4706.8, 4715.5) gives 13.3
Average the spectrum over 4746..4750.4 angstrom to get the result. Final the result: 13.1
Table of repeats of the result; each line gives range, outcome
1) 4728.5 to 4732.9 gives 13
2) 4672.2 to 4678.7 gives 13.5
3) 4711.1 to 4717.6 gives 13.3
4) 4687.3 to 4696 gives 13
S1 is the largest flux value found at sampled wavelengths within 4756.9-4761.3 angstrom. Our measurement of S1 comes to 13.3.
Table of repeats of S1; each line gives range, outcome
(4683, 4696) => 13.8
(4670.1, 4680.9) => 14.1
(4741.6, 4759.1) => 13.2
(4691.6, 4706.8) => 13.5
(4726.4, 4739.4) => 13.1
